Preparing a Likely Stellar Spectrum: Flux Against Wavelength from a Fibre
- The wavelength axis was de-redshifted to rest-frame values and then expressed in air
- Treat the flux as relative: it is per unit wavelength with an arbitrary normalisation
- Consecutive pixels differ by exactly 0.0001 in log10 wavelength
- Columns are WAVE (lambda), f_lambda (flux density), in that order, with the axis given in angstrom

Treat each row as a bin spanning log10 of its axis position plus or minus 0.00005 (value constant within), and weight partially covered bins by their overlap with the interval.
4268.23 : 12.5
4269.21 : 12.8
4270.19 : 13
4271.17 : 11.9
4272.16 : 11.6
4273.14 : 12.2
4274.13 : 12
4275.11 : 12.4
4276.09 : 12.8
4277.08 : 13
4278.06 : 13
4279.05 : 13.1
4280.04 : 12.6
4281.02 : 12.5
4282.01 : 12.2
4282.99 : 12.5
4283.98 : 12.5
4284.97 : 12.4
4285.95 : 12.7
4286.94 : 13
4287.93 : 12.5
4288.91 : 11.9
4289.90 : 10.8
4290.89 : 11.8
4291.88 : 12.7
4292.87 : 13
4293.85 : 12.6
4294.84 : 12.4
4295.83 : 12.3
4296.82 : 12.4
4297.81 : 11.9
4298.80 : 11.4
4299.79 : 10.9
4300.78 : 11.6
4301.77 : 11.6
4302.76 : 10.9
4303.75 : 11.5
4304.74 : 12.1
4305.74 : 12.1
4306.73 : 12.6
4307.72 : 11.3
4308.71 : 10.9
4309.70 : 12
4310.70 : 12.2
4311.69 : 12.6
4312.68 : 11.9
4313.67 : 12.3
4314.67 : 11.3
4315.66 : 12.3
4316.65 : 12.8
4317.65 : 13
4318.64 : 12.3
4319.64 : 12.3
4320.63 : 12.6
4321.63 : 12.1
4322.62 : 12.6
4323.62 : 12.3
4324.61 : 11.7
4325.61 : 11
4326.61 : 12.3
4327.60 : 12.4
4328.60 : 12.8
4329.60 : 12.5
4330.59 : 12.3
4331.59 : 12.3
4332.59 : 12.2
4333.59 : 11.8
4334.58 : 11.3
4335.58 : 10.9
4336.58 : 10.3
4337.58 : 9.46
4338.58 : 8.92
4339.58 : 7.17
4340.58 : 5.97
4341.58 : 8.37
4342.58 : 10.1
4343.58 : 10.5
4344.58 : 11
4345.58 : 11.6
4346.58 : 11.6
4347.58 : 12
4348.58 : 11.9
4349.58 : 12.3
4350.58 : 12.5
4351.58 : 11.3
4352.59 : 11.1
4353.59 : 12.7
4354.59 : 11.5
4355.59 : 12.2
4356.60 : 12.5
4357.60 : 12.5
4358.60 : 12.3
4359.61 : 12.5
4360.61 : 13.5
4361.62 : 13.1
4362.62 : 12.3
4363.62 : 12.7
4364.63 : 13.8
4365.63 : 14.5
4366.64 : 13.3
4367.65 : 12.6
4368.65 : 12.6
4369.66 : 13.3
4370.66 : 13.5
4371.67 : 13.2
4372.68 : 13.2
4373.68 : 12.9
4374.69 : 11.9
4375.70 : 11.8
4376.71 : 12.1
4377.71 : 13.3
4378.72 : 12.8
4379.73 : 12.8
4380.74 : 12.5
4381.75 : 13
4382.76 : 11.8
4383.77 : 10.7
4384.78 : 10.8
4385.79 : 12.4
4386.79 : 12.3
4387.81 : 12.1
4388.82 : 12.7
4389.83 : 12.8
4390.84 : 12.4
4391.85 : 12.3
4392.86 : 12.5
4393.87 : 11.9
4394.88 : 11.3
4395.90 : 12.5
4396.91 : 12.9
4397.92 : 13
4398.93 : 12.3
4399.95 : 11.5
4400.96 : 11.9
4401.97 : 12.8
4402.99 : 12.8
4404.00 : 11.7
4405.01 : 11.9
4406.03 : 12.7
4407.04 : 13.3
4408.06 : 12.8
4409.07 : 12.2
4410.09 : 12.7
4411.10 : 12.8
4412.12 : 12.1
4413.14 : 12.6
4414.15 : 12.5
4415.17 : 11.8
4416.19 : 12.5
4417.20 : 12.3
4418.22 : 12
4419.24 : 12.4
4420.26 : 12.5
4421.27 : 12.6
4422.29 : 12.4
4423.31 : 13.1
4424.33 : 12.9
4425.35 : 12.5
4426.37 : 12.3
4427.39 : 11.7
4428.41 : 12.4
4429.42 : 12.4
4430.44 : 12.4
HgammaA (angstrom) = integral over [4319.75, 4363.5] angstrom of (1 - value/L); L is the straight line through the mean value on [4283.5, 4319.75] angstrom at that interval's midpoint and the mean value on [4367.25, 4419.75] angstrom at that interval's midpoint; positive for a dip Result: 2.5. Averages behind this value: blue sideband 12.1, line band 11.5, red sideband 12.4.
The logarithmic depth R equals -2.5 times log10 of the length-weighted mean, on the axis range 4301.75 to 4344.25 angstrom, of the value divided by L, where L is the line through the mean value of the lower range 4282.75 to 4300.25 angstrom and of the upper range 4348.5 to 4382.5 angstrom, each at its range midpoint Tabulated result 0.09 mag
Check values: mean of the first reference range 12.2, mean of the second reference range 12.6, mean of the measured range 11.4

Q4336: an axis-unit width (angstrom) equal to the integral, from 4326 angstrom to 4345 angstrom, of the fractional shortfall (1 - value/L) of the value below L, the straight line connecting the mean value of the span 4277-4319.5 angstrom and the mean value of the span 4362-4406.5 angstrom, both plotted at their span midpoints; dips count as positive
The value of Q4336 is 2.5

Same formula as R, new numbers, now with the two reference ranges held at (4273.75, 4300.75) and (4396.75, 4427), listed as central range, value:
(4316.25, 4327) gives 0.01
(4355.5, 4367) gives -0.05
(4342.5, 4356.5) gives 0.07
